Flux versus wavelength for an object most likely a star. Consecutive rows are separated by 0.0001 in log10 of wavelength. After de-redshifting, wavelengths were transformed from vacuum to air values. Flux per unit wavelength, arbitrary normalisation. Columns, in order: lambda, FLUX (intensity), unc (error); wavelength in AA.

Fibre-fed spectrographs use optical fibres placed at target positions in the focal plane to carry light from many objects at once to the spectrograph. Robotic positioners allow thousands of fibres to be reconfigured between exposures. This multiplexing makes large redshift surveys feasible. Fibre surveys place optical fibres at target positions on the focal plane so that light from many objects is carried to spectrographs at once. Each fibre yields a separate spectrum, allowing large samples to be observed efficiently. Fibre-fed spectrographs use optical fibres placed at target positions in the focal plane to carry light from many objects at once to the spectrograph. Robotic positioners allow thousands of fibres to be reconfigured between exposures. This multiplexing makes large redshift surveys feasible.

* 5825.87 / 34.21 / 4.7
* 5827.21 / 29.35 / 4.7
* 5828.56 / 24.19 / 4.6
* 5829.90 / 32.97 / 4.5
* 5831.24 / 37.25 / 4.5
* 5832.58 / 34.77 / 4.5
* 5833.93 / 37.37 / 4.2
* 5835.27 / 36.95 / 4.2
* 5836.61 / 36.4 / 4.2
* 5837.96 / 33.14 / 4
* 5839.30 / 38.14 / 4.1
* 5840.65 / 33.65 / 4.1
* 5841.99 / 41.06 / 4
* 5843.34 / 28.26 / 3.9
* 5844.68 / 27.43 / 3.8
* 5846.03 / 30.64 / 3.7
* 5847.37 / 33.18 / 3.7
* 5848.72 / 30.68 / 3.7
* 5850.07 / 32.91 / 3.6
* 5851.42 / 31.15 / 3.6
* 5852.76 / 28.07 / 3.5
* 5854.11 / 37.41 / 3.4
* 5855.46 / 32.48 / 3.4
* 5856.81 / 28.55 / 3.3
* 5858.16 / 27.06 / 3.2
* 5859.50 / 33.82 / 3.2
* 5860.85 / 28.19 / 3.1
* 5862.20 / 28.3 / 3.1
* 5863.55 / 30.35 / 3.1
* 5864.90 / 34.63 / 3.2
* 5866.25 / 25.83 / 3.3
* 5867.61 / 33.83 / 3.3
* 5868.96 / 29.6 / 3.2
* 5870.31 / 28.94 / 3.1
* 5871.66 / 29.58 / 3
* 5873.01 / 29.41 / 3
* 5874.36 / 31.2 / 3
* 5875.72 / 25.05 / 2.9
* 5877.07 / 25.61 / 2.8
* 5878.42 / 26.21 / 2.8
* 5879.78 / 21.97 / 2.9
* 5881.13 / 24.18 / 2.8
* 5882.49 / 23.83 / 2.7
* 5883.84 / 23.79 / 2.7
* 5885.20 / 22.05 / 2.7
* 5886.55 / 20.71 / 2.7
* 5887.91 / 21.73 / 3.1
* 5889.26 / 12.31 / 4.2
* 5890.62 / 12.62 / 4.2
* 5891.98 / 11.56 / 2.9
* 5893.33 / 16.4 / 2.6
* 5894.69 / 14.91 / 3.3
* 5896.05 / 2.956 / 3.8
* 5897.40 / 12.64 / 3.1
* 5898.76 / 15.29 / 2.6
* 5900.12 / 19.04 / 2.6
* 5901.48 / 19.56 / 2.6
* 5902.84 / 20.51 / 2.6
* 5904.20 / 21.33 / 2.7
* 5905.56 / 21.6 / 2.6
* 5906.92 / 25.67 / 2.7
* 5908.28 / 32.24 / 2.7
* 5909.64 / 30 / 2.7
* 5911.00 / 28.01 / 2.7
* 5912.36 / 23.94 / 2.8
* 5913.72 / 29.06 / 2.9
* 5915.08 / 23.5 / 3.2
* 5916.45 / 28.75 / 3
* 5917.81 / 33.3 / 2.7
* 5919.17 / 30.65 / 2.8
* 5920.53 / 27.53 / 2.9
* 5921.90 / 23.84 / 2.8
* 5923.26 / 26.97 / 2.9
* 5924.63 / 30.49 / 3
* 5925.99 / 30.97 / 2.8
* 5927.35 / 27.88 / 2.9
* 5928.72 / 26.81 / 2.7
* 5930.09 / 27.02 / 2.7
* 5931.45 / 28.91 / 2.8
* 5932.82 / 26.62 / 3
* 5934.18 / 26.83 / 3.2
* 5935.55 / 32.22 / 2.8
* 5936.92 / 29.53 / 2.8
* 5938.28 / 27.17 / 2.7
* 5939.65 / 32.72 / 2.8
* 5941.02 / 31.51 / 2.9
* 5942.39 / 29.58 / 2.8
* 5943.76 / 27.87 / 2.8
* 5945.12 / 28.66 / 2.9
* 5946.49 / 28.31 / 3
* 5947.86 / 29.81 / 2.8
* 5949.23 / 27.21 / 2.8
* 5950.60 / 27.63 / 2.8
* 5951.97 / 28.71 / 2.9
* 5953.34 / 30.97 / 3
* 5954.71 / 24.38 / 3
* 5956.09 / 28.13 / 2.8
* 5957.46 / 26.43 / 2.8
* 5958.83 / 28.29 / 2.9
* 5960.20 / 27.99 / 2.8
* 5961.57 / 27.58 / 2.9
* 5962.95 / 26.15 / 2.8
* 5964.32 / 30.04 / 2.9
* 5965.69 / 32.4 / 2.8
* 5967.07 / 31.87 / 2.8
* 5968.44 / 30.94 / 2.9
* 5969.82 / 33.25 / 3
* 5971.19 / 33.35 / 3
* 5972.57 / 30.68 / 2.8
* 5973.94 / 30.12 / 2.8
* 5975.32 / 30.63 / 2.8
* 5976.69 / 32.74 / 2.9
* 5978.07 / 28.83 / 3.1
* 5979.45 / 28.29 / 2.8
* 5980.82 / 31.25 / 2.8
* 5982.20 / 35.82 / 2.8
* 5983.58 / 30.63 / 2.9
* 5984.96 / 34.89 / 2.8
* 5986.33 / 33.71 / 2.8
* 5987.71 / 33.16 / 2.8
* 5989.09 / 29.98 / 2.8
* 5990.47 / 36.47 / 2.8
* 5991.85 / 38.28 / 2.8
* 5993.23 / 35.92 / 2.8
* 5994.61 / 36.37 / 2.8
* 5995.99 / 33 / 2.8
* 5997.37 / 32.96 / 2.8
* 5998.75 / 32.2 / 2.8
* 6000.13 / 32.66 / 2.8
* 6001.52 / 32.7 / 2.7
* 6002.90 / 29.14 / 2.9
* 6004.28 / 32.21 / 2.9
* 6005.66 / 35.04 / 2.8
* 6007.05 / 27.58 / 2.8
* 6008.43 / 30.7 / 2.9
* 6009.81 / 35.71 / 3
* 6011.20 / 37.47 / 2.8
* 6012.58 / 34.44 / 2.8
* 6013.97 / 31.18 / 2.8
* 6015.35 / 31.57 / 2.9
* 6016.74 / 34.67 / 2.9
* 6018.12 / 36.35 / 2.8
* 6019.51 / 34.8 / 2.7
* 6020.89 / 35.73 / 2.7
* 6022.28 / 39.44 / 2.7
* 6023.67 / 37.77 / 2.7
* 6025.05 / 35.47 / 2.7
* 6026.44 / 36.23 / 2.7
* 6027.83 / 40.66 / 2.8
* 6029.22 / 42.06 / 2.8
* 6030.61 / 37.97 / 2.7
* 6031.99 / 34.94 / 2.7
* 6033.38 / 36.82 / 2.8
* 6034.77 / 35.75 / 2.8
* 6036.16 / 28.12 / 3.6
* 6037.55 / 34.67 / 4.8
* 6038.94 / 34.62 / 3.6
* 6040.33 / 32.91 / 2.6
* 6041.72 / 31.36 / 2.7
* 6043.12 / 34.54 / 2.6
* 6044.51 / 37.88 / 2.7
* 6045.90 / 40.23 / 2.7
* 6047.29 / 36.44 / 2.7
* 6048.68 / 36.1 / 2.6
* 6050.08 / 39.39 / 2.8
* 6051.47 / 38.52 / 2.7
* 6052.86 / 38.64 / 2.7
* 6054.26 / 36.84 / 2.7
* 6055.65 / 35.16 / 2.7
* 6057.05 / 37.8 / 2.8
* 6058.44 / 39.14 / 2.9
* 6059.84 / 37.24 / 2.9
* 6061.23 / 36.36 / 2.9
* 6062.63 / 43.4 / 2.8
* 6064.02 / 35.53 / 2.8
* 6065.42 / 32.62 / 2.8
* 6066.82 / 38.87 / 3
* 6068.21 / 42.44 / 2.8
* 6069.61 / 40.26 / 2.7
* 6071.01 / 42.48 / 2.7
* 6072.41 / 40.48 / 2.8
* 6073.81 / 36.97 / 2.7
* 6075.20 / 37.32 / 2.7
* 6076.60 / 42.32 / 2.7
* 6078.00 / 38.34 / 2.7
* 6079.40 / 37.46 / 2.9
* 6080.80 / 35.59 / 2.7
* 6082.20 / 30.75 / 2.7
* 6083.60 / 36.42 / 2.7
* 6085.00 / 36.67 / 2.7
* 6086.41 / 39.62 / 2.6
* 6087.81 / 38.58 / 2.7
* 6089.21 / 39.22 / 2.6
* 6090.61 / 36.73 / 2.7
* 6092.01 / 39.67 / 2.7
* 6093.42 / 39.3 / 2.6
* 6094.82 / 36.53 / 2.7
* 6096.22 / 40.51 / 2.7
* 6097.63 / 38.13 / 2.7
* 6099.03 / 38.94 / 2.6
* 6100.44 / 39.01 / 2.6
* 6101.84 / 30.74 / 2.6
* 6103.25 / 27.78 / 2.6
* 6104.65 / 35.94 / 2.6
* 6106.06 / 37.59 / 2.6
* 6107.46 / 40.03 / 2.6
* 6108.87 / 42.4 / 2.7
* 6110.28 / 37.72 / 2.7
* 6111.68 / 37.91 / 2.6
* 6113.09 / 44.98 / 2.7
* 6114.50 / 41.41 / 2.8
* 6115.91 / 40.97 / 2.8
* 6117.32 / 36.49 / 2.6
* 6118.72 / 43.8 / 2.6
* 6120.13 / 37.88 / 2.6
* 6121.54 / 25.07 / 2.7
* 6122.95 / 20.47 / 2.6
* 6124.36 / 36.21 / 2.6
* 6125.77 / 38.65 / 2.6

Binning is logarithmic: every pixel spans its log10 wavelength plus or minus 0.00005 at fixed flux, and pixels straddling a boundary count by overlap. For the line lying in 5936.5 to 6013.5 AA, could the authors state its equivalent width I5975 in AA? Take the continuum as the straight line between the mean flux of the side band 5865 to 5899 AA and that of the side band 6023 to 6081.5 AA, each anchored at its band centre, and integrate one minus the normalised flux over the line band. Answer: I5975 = -2.0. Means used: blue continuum 22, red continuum 37.3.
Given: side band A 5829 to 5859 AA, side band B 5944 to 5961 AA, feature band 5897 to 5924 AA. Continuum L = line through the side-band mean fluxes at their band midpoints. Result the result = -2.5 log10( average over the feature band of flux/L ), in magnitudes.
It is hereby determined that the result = 0.20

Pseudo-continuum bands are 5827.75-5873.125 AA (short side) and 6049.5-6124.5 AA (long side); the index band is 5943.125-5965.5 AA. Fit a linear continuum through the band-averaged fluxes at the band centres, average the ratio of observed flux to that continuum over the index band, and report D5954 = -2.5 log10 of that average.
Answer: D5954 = 0.220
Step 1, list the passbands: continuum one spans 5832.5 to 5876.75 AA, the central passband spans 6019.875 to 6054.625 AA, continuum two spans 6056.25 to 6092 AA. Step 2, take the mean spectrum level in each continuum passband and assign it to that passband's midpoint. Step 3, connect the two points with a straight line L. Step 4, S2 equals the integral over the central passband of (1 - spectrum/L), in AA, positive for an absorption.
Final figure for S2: 0.5 AA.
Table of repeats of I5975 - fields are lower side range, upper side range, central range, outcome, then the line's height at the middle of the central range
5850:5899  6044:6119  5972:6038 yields -1.4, 33.2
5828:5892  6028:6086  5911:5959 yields 5.7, 32.2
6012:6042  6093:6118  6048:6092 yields -1.3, 36.9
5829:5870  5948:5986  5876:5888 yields 3.1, 31.7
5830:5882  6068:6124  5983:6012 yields 1.3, 34.9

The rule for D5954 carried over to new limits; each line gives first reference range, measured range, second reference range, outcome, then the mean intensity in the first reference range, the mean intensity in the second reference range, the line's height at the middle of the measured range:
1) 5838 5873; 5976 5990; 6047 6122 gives 0.10 mag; 31.3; 37.9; 35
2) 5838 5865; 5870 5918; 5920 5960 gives 0.33 mag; 31.8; 28.4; 30.1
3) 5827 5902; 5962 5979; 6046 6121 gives 0.06 mag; 27.1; 38.1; 32.4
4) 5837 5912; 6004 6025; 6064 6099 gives 0.00 mag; 26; 38.2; 34.2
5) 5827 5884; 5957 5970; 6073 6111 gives 0.15 mag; 30.7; 37.4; 33.8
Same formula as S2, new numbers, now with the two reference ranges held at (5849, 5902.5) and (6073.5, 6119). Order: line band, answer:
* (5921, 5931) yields -0.1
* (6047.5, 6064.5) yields -1.1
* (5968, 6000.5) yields -1.7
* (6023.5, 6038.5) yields -1.0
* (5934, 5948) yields -0.5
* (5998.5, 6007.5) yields 0.2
